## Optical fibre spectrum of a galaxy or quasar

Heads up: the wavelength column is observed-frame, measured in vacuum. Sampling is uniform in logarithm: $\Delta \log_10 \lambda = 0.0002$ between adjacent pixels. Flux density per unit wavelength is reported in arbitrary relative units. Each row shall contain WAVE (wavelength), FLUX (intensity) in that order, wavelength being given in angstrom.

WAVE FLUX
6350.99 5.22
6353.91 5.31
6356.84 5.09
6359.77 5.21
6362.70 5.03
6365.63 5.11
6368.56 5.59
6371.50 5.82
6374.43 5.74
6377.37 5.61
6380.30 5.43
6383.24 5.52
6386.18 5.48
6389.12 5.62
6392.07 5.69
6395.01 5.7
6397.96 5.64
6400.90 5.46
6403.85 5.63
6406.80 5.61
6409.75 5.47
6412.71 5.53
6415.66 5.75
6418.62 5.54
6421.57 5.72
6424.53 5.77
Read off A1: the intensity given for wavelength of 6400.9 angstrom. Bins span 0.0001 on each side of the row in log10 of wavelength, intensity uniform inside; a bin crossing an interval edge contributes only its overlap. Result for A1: 5.46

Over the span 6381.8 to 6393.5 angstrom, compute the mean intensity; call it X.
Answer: 5.57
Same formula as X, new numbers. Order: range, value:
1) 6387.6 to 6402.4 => 5.62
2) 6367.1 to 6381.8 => 5.64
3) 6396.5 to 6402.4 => 5.56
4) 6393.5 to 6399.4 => 5.67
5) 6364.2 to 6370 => 5.35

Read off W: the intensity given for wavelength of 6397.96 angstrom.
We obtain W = 5.64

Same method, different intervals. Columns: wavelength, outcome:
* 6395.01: 5.7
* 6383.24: 5.52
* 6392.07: 5.69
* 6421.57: 5.72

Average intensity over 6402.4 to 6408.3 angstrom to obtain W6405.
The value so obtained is 5.62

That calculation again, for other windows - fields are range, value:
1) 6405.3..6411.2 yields 5.54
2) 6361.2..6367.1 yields 5.07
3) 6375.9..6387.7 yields 5.51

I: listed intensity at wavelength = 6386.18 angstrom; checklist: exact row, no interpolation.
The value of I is 5.48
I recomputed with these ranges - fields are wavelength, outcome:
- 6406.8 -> 5.61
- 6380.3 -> 5.43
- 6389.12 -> 5.62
